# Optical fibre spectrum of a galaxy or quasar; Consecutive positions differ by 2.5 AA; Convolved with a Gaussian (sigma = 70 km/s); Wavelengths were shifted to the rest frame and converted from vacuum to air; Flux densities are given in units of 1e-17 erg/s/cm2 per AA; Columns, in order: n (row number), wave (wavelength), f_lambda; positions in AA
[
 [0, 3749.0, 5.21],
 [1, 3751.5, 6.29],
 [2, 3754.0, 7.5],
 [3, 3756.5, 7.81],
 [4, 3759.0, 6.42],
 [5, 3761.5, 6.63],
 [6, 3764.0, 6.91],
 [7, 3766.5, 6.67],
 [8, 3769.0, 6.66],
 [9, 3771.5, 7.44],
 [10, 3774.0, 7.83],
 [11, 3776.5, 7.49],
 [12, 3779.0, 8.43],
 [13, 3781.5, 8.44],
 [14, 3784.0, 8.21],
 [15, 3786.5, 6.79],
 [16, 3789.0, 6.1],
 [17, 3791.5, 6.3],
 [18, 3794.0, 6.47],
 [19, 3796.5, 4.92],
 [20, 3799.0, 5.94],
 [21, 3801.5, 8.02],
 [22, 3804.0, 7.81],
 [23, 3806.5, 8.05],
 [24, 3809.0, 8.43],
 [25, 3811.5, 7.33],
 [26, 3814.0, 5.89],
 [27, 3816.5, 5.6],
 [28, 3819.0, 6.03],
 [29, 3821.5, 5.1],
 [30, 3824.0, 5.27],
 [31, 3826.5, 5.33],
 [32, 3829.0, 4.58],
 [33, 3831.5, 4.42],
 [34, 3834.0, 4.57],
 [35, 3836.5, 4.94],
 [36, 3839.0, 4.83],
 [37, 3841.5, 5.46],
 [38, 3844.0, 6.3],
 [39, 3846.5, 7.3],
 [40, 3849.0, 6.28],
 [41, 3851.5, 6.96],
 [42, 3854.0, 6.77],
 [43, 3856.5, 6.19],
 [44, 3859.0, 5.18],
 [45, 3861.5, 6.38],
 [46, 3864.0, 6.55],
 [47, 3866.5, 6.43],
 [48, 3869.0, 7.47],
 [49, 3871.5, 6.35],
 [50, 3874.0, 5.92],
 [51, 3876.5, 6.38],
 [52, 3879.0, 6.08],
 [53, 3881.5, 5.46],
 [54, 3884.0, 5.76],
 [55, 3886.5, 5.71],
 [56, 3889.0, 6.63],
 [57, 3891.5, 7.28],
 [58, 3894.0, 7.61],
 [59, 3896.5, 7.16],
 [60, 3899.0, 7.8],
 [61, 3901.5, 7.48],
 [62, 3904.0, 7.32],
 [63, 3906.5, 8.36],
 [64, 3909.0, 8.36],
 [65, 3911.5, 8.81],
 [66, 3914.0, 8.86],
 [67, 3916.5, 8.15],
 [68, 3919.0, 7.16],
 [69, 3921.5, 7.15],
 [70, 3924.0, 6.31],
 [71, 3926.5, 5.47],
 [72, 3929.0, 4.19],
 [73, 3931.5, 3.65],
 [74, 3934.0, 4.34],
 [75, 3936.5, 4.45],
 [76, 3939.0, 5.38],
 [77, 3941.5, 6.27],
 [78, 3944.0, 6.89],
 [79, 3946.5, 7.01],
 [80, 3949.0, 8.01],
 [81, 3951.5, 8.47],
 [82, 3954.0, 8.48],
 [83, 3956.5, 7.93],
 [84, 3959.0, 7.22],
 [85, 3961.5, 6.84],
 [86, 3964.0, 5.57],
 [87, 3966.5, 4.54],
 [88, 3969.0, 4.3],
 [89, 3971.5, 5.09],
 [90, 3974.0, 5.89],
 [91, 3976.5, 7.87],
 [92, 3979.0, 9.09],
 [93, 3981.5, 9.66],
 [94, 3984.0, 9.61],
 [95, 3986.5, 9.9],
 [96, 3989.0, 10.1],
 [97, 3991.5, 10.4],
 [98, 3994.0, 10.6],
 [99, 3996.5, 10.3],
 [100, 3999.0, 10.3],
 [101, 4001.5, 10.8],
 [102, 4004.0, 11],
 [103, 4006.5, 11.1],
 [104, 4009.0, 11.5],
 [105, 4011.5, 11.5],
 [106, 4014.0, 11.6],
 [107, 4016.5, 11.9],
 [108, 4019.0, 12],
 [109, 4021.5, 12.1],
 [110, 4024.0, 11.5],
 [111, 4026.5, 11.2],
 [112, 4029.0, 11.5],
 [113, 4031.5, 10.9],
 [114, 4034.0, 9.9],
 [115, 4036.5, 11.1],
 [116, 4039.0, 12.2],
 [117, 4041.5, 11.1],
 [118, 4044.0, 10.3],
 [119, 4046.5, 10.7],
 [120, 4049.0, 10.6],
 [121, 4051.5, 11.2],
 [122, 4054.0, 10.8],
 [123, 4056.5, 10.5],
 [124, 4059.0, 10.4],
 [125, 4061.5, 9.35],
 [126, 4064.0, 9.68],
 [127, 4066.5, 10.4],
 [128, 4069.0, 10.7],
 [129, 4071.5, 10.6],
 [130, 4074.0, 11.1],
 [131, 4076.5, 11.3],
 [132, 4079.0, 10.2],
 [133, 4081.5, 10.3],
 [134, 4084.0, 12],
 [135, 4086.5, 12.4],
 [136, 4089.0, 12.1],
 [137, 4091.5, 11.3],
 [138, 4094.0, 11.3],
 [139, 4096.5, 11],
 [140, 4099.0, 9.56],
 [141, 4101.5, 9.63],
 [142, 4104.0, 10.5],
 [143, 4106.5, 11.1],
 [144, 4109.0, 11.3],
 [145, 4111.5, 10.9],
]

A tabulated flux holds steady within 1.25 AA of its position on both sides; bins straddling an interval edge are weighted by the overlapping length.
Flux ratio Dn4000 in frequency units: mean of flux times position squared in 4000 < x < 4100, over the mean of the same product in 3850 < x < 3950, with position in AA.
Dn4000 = 1.80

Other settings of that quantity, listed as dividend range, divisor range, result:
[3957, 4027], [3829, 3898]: 1.63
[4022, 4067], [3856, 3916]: 1.68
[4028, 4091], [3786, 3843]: 2.05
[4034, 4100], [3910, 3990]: 1.65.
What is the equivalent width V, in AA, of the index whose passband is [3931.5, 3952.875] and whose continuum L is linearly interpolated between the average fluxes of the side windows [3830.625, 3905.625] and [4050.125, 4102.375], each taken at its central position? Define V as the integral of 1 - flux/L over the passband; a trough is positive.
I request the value 4.6 AA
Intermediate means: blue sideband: 6.32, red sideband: 10.8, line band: 6.21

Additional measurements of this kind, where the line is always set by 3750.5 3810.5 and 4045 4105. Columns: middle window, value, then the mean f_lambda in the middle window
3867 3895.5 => 6.6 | 6.43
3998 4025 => -3.9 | 11.4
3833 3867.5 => 8.6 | 6.02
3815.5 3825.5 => 2.8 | 5.49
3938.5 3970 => 8.6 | 6.74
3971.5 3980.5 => 2.1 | 7.32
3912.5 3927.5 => 2.7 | 7.24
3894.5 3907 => 1.5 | 7.58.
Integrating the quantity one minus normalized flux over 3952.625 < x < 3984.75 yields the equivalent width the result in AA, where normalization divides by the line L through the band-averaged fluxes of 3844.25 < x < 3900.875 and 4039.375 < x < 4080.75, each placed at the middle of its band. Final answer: 5.9 AA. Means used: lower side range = 6.54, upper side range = 10.6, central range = 7.05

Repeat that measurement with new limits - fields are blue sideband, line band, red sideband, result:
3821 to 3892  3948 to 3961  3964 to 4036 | 0.9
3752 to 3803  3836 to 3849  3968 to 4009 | 3.1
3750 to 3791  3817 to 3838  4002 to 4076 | 7.7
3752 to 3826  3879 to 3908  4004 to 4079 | 5.6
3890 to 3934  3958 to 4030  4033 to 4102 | -3.0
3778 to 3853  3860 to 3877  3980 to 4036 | 2.5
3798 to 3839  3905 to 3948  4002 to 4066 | 9.9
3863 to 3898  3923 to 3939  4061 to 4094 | 6.0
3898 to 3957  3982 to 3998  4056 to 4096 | -2.9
